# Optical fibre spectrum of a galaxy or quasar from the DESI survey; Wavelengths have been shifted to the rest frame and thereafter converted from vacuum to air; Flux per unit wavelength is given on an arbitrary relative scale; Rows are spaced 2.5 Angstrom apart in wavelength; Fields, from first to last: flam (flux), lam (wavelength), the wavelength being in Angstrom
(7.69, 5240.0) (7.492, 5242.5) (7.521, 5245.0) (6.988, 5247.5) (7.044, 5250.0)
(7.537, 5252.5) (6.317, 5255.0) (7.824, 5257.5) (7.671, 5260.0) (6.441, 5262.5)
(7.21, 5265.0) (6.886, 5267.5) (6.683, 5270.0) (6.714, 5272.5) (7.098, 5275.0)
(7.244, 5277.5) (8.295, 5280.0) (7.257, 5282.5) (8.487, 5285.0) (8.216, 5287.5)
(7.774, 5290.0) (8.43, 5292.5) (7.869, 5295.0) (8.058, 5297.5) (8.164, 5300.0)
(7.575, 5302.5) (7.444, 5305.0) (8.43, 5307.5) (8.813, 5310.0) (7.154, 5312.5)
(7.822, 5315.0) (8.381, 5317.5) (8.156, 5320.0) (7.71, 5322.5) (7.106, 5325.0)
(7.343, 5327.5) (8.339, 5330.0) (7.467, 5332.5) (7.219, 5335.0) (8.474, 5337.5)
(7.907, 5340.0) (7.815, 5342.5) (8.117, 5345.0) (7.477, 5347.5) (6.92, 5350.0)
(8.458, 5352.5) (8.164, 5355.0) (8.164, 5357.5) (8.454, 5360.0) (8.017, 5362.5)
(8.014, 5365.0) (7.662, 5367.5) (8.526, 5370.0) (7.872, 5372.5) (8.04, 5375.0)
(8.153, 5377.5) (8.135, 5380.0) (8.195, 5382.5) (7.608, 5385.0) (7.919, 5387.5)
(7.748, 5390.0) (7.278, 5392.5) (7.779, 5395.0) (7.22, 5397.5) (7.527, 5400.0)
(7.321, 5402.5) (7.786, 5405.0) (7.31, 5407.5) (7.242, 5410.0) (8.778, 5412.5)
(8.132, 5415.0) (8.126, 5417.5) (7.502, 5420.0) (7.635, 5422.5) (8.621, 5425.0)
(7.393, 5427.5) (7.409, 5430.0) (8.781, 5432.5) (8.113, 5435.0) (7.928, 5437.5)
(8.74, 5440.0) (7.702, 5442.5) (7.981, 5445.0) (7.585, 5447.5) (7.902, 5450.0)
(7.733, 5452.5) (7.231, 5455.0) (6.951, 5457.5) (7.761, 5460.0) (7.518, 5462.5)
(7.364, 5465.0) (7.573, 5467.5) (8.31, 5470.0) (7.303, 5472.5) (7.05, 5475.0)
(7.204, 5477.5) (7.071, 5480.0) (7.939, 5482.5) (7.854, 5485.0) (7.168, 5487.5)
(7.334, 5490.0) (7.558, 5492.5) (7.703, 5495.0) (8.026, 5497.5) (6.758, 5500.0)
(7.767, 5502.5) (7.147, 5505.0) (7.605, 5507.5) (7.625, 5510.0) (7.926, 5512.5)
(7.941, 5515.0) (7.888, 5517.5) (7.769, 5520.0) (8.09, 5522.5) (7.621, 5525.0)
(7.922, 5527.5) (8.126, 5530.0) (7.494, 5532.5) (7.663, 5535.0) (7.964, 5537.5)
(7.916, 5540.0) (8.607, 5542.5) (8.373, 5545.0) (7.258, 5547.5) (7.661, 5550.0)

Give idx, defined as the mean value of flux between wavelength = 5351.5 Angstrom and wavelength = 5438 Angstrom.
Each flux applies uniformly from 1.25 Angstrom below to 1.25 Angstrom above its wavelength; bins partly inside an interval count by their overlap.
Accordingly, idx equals 7.91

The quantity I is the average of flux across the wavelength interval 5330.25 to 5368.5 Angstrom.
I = 7.9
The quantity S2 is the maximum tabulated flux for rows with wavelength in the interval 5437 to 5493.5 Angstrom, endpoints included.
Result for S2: 8.74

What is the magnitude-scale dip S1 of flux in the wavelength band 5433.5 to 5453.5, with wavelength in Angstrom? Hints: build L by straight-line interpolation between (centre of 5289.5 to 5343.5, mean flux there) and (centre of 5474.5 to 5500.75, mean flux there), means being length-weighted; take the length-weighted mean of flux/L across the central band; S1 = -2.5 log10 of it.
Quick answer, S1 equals -0.06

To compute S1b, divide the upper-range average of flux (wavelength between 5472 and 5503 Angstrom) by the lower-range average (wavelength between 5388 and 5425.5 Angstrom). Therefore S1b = 1.0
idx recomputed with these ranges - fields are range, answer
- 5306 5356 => 7.86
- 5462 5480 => 7.44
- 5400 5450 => 7.89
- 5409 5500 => 7.72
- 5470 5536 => 7.61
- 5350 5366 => 8.11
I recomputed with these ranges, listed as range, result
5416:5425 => 7.89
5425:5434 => 7.97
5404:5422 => 7.83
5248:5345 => 7.64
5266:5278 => 6.91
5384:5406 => 7.57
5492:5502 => 7.53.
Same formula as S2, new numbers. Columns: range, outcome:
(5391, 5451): 8.781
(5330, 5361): 8.474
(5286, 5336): 8.813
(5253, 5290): 8.487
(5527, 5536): 8.126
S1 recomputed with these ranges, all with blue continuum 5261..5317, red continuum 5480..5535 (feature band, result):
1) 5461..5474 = 0.01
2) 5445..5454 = -0.01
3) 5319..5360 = -0.02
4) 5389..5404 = 0.03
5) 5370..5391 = -0.05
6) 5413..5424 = -0.04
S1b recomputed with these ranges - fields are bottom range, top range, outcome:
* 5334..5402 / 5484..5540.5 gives 0.98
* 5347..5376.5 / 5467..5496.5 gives 0.94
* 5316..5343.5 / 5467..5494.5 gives 0.96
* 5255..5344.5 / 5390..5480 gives 1.00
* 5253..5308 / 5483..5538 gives 1.02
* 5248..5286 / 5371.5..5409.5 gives 1.07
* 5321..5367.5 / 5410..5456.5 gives 1.01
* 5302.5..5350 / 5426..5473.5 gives 0.99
